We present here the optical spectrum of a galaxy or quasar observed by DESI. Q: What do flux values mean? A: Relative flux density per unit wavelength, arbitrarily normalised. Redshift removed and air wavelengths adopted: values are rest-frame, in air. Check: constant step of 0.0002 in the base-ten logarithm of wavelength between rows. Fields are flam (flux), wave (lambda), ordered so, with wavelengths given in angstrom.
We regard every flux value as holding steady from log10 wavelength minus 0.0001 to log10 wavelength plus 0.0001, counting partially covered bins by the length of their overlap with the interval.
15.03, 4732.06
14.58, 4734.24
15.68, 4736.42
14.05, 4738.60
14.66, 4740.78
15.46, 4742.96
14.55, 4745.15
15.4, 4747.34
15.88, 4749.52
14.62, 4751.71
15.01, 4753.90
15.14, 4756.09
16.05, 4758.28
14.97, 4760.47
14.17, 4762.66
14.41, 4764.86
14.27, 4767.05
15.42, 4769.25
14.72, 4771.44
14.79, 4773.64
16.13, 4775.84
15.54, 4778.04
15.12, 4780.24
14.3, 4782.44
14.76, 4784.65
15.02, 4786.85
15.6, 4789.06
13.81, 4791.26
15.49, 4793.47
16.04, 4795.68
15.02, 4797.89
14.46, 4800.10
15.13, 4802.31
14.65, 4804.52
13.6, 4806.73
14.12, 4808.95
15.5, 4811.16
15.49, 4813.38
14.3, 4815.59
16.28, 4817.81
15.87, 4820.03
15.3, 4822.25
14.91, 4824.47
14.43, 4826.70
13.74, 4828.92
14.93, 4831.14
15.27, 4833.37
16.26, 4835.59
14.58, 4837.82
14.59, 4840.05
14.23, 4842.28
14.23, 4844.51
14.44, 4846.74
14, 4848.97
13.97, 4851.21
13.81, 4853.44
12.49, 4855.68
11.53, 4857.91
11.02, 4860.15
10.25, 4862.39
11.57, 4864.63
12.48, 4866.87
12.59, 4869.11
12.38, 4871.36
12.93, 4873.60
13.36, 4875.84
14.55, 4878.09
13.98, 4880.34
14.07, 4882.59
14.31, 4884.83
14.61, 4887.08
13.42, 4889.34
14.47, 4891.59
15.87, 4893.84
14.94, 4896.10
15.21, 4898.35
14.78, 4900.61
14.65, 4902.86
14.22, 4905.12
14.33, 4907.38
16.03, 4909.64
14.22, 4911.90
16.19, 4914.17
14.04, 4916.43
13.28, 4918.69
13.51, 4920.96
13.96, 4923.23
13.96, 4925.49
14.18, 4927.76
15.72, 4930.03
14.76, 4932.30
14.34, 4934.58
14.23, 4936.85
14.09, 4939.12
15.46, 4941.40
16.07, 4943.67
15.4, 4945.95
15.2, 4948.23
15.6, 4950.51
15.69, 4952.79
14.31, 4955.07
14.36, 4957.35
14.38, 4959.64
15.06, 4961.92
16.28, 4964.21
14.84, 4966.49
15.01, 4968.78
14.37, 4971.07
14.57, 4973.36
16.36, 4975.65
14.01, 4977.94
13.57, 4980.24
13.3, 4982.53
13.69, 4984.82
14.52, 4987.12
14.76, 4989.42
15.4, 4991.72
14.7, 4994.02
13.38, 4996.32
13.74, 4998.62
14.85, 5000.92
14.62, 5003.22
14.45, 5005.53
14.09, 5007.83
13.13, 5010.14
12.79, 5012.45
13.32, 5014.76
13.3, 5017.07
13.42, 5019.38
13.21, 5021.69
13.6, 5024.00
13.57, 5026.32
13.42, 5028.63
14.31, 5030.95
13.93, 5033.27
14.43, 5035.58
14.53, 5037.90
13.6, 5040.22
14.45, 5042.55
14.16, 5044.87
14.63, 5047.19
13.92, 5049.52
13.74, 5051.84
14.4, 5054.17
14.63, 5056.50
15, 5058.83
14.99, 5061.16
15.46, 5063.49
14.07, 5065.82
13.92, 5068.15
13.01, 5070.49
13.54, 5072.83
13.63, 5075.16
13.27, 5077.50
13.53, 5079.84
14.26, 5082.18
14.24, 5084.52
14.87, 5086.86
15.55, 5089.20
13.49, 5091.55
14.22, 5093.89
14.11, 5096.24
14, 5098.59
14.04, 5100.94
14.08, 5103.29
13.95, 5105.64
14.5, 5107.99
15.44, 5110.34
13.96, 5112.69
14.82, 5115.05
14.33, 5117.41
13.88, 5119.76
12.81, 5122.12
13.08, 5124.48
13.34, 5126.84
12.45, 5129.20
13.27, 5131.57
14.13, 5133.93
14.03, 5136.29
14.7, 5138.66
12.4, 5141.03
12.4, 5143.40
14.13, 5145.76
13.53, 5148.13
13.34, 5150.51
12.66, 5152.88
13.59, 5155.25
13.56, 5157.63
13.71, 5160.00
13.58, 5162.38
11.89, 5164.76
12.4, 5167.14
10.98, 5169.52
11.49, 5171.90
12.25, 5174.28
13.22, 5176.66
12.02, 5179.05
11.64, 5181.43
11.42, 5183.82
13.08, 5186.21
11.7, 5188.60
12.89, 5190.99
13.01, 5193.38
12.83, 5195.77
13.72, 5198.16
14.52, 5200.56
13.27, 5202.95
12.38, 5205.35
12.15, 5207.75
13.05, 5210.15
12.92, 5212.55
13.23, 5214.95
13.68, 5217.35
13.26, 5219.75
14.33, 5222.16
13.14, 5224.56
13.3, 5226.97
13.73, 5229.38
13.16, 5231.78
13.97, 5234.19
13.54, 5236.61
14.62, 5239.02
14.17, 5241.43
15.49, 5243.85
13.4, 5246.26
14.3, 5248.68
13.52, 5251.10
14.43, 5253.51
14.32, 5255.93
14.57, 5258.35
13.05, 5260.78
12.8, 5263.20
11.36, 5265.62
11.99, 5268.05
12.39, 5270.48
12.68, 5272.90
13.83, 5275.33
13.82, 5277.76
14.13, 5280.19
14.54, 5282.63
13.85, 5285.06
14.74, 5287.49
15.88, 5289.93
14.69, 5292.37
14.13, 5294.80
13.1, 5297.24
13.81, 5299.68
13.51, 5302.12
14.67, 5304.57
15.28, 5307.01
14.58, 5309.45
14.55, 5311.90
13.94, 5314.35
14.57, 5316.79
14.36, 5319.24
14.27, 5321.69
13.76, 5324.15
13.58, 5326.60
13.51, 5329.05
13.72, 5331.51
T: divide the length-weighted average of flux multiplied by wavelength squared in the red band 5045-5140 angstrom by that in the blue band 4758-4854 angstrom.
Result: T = 1.1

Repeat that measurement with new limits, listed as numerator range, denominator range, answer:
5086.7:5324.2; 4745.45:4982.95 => 1.07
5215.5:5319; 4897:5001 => 1.07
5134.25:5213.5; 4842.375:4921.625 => 1.05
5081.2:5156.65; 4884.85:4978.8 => 1.01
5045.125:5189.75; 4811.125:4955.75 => 1.04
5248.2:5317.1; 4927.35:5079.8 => 1.08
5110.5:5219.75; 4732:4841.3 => 1.02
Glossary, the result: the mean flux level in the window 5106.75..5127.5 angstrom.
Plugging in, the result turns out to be 14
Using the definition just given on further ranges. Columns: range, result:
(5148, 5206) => 12.7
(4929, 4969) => 15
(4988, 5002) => 14.5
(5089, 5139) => 14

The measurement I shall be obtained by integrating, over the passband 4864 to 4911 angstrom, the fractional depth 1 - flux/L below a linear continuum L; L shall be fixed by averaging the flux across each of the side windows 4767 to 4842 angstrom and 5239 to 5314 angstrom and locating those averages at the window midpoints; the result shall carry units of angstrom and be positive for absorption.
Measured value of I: 2.3 angstrom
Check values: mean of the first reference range 15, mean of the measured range 14.1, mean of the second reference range 13.9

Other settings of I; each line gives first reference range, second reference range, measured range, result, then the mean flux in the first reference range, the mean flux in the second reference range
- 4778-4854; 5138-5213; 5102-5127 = -1.7 angstrom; 14.8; 12.8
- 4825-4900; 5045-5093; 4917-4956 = -2.1 angstrom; 13.8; 14.2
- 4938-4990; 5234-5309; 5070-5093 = 0.8 angstrom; 14.8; 13.9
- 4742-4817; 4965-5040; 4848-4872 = 3.8 angstrom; 15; 14.1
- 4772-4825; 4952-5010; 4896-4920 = 0.1 angstrom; 15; 14.5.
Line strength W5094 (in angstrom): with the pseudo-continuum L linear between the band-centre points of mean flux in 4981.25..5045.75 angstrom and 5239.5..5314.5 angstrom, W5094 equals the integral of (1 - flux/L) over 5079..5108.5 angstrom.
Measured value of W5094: -0.6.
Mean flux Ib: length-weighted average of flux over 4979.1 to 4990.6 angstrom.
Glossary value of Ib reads 14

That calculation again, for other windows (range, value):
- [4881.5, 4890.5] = 14.1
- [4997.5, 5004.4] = 14.4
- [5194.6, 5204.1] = 13.6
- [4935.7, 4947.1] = 15.1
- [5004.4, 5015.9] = 13.6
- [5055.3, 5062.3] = 14.9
